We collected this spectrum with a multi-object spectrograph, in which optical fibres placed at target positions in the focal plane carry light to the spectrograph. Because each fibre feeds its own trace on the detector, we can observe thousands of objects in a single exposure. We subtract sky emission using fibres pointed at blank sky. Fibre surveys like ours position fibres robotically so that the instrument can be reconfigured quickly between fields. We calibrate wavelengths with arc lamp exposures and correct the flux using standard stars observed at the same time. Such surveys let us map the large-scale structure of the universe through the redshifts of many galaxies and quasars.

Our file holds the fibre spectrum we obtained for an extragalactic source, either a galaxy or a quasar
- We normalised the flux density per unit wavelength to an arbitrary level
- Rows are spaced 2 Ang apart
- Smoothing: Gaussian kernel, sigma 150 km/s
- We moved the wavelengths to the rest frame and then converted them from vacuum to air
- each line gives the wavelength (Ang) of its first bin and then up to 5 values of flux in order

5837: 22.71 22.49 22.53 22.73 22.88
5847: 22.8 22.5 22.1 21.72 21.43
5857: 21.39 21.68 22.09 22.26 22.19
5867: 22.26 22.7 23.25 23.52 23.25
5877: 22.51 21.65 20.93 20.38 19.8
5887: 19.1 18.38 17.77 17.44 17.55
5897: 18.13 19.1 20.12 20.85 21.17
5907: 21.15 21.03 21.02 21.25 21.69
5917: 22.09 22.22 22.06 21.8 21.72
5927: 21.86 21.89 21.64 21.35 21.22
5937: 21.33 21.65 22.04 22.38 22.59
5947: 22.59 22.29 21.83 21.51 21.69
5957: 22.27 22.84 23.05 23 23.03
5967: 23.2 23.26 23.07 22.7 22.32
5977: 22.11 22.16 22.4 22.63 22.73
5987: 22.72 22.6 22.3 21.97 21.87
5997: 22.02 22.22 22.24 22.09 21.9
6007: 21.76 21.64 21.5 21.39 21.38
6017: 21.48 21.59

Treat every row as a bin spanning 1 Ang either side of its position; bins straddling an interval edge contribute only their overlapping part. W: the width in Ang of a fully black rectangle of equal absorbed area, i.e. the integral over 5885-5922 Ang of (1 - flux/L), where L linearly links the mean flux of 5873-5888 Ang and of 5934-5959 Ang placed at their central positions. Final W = 2.4 Ang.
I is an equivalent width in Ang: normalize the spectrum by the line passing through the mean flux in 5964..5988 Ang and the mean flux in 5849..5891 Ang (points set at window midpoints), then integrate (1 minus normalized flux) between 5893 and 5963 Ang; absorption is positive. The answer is 2.5 Ang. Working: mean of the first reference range 21.6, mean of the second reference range 22.7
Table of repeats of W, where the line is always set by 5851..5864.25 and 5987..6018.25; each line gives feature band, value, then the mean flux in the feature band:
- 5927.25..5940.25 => 0.19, 21.5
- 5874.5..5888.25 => 0.54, 21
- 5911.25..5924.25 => 0.03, 21.8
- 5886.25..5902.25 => 2.46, 18.5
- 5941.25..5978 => -1.09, 22.5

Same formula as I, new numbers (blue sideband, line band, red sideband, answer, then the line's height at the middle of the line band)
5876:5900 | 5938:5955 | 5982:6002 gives -0.8 Ang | 21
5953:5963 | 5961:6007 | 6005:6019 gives -1.0 Ang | 22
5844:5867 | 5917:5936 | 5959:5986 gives 0.6 Ang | 22.5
